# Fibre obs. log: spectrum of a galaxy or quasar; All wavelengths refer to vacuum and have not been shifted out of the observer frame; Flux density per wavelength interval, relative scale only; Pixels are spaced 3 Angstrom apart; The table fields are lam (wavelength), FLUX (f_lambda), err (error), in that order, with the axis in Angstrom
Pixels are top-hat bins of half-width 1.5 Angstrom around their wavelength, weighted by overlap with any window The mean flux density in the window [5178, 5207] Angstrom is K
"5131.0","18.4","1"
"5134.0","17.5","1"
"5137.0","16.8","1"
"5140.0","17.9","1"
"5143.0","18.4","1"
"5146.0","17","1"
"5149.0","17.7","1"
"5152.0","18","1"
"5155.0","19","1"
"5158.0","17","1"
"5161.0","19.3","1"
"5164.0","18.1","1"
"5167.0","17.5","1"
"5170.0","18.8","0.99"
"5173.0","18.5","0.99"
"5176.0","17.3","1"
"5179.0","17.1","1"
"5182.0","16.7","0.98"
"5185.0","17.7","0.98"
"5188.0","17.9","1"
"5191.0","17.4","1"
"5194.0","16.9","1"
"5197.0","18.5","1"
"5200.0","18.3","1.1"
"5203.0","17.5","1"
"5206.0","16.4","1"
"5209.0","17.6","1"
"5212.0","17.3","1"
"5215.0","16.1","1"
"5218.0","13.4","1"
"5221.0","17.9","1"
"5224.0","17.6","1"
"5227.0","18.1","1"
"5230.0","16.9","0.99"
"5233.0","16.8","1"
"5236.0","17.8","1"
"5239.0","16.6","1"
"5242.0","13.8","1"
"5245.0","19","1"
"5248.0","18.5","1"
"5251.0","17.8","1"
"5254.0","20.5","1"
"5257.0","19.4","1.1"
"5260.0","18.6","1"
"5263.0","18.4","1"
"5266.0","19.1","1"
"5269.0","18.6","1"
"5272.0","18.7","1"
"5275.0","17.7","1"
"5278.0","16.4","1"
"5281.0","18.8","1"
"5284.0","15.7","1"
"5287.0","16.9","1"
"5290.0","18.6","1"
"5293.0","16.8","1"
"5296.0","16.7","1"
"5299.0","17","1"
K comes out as 17.5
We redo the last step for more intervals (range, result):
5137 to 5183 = 17.9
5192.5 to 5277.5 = 17.6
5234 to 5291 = 17.9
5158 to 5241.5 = 17.4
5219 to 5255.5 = 17.6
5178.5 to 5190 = 17.4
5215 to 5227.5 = 16.6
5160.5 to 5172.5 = 18.4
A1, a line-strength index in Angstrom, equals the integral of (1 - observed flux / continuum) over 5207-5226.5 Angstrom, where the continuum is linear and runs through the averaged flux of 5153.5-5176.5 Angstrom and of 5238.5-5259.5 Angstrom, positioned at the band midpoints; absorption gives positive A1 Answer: 1.5 Angstrom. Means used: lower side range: 18.2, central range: 16.7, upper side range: 18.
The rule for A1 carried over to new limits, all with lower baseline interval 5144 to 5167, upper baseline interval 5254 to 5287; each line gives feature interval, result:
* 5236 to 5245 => 0.93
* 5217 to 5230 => 0.87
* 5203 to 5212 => 0.47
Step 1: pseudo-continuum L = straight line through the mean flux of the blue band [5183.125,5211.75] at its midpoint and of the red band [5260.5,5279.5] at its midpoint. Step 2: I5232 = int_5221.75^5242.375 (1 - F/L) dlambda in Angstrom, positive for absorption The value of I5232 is 1.0 Angstrom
